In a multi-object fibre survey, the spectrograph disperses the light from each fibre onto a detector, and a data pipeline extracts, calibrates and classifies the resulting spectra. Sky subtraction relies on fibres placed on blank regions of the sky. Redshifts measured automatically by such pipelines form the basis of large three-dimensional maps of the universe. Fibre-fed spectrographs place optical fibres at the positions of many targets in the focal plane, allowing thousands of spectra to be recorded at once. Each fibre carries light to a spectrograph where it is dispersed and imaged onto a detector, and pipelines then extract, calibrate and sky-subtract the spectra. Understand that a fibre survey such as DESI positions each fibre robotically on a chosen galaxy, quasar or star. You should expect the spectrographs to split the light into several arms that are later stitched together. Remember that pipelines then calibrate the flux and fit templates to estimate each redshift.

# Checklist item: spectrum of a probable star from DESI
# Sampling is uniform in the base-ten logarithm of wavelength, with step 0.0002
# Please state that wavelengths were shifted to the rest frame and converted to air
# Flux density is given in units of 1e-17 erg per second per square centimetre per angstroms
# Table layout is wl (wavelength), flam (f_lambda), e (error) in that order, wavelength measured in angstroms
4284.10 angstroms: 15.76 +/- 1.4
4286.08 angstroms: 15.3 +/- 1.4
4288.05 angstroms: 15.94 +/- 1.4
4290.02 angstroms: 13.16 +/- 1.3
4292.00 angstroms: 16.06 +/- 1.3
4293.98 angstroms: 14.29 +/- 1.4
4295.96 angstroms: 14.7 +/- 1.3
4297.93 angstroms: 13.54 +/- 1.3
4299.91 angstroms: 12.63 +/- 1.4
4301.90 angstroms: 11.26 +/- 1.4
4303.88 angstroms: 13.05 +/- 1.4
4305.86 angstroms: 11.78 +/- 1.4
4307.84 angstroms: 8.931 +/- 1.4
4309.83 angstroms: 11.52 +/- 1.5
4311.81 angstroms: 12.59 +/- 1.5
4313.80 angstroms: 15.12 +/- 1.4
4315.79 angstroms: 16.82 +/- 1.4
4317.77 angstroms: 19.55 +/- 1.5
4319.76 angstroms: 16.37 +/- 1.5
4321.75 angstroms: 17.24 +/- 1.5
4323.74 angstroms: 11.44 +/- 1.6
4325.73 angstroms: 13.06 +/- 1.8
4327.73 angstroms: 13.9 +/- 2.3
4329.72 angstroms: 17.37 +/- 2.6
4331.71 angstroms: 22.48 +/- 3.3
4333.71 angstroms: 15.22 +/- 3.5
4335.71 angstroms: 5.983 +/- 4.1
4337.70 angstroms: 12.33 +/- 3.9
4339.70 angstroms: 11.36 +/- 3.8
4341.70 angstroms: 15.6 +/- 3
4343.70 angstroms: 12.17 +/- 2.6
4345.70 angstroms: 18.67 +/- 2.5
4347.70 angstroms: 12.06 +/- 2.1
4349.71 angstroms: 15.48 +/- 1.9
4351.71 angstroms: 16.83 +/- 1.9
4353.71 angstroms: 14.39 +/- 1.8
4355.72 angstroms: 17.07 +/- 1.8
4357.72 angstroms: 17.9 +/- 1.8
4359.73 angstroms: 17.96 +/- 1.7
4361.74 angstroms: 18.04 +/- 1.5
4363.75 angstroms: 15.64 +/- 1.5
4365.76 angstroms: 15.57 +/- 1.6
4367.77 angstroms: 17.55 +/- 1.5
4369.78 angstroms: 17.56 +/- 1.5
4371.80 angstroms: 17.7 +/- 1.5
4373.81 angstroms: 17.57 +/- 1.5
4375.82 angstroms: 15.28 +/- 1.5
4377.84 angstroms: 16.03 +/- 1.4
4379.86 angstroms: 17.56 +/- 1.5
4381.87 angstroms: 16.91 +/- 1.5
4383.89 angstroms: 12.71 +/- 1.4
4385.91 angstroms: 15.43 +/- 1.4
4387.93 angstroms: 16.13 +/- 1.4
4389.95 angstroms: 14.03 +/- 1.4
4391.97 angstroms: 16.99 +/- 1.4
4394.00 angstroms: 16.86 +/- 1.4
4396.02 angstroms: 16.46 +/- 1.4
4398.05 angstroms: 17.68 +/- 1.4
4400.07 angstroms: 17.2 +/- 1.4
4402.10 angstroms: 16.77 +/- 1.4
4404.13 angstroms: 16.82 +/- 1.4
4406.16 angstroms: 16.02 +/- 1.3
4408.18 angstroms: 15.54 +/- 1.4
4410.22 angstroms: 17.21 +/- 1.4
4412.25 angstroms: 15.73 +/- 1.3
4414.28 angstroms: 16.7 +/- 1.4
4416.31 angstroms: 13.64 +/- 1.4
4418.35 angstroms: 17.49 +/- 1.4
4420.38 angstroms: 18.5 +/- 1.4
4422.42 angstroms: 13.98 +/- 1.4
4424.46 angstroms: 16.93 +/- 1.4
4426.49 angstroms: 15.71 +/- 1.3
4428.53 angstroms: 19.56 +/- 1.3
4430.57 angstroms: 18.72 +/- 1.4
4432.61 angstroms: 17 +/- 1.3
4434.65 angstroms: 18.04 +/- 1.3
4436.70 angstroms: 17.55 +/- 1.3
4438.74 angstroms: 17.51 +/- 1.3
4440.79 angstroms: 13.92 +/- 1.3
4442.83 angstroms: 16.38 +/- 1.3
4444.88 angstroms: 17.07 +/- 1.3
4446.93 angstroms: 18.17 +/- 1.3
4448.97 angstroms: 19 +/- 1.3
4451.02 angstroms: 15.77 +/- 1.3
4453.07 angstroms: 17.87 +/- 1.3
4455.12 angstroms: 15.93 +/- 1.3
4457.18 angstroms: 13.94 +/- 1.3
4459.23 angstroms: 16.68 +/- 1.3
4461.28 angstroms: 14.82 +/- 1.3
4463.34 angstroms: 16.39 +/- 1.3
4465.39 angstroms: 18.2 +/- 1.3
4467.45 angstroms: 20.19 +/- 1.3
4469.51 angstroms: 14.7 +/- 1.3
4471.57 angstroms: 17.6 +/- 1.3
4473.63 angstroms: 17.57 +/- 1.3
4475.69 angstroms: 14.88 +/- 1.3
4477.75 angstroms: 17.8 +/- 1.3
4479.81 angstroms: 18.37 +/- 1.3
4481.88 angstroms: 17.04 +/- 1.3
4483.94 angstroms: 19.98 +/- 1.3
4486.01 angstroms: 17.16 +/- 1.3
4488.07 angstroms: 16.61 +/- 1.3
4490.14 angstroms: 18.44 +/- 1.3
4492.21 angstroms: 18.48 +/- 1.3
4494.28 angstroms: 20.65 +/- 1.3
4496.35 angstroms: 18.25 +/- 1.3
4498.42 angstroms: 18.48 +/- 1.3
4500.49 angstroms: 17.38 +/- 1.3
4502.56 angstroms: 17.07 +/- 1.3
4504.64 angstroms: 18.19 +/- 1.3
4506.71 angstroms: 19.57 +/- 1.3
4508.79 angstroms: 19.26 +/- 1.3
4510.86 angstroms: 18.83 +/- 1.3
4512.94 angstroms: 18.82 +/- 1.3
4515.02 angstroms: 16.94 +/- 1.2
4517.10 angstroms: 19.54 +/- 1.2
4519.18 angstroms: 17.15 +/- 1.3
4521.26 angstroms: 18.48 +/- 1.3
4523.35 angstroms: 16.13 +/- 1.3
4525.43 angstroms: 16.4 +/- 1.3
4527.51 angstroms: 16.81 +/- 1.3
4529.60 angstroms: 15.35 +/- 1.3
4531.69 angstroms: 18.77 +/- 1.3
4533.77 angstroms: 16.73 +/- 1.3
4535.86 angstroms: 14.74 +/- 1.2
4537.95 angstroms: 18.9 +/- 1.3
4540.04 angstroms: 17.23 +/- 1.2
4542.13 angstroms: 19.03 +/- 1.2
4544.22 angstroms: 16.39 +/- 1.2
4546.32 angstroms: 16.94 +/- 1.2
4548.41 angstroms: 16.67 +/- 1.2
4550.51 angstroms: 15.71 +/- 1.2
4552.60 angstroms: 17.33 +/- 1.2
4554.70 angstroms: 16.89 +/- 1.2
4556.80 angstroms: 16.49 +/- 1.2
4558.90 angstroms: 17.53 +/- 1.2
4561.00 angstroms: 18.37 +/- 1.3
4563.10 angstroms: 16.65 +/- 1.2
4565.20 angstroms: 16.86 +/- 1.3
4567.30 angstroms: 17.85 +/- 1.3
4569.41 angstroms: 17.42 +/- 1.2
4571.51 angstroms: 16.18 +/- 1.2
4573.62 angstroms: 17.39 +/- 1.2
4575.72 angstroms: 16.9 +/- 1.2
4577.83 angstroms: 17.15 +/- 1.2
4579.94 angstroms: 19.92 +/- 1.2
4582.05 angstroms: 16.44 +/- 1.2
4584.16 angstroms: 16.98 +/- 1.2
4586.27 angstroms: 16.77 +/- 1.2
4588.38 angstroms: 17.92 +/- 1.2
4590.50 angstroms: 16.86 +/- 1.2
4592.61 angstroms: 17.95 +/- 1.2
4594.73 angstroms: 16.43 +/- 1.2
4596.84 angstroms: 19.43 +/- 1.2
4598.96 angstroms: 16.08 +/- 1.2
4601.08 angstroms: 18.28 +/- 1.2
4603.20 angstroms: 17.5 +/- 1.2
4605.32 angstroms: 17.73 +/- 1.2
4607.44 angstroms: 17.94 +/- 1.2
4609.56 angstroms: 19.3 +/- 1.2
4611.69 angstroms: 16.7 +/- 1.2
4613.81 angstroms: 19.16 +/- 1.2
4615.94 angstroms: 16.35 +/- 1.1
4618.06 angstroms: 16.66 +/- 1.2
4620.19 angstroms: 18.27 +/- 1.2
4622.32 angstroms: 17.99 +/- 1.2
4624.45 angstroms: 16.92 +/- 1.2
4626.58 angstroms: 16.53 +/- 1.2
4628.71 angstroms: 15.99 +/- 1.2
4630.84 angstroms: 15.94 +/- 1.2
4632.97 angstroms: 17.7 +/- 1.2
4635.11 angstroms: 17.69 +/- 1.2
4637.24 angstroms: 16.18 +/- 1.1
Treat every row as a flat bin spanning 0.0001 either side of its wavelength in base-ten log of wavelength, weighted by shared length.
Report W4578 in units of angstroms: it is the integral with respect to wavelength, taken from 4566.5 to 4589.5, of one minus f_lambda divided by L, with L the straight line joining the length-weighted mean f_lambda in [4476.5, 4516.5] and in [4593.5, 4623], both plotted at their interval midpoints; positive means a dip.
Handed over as 0.6 angstroms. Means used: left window 18.3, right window 17.7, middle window 17.3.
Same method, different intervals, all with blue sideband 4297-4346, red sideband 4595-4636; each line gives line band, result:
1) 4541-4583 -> -1.0 angstroms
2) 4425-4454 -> -3.7 angstroms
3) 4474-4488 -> -1.4 angstroms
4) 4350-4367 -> -2.7 angstroms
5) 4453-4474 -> -1.3 angstroms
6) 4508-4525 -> -1.9 angstroms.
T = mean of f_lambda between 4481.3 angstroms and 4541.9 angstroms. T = 17.9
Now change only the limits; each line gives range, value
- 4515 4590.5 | 17.2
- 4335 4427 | 15.9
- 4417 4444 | 17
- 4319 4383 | 15.6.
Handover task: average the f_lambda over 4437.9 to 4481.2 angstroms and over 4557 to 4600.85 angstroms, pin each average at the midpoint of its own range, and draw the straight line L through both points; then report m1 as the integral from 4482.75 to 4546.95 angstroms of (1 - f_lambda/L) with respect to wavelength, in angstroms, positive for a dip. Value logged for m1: -2.93 angstroms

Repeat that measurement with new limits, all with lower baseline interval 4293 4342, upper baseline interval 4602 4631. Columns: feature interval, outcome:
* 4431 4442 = -1.15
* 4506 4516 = -1.55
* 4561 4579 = -0.31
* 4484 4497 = -2.01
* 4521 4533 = -0.39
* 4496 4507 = -1.37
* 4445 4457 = -1.26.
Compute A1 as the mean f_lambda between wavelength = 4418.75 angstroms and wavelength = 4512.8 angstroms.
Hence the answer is 17.4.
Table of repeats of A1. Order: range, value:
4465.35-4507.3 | 17.9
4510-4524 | 18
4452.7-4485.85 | 17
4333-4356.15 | 13.8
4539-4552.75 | 17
